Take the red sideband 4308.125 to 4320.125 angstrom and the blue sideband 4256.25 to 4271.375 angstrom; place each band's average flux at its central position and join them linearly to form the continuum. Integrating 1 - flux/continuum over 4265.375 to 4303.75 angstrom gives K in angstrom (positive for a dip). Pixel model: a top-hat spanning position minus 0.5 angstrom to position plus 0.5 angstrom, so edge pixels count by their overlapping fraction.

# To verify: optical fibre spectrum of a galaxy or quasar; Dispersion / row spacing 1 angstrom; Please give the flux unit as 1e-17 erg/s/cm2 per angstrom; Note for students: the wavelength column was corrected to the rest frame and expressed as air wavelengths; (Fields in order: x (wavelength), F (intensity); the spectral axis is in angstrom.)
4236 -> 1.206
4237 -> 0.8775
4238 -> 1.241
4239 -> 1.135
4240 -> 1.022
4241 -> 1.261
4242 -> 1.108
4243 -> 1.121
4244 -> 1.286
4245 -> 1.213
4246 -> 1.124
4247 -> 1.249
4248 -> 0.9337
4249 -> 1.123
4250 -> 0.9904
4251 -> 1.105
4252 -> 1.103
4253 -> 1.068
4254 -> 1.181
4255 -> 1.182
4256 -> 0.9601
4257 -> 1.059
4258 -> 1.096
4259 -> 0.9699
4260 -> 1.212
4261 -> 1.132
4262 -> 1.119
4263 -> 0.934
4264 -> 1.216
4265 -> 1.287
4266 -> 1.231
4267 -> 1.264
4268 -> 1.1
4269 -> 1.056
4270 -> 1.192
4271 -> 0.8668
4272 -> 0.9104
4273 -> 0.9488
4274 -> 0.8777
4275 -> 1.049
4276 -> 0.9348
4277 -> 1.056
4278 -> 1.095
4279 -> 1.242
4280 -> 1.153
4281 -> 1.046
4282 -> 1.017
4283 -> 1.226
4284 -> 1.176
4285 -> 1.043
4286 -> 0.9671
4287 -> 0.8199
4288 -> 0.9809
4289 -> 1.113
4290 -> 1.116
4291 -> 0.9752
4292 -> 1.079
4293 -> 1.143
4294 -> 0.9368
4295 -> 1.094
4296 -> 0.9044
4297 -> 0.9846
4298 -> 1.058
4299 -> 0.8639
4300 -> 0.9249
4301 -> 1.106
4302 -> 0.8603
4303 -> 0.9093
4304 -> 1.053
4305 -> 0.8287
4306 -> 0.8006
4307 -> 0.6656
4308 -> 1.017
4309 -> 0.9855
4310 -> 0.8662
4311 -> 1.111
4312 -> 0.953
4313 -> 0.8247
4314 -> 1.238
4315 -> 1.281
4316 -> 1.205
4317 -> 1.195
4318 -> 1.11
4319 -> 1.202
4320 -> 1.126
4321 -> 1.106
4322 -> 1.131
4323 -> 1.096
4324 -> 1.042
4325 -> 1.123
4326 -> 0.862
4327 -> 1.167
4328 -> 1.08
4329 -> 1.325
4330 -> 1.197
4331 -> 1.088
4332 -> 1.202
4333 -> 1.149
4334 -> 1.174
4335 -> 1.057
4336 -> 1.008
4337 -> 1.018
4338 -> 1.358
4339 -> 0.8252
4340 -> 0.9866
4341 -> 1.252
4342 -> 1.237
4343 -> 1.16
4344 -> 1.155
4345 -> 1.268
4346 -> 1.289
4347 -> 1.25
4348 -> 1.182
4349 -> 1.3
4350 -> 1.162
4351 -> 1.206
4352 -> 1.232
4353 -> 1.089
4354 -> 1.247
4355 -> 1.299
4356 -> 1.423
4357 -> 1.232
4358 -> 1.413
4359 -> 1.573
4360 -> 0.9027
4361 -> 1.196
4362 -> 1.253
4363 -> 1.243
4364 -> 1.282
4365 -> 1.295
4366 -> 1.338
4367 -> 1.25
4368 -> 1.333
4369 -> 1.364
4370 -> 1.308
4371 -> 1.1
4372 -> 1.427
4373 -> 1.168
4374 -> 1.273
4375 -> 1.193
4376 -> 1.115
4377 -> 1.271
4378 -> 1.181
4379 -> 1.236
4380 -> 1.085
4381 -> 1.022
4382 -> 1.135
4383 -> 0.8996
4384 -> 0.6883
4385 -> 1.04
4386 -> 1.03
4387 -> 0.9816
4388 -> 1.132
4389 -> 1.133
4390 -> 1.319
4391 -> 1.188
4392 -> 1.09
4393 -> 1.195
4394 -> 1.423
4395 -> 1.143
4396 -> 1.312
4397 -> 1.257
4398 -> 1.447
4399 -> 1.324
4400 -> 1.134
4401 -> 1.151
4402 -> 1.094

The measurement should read 2.38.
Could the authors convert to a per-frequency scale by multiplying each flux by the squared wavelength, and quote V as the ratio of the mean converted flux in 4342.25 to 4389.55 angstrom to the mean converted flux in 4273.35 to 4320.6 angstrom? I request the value 1.2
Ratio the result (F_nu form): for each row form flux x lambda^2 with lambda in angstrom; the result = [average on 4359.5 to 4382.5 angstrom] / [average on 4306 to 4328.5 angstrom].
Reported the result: 1.18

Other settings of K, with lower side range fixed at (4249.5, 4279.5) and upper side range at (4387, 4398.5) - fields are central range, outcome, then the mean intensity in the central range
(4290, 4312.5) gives 3.2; 0.963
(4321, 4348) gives 0.6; 1.13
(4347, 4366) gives -1.1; 1.25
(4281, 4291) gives 0.5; 1.05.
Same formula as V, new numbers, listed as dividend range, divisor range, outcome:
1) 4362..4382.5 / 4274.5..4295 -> 1.21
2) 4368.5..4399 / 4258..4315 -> 1.19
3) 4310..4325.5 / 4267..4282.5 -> 1.08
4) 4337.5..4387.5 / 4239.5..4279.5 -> 1.14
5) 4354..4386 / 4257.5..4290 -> 1.18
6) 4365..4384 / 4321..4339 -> 1.09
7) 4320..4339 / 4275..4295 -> 1.07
